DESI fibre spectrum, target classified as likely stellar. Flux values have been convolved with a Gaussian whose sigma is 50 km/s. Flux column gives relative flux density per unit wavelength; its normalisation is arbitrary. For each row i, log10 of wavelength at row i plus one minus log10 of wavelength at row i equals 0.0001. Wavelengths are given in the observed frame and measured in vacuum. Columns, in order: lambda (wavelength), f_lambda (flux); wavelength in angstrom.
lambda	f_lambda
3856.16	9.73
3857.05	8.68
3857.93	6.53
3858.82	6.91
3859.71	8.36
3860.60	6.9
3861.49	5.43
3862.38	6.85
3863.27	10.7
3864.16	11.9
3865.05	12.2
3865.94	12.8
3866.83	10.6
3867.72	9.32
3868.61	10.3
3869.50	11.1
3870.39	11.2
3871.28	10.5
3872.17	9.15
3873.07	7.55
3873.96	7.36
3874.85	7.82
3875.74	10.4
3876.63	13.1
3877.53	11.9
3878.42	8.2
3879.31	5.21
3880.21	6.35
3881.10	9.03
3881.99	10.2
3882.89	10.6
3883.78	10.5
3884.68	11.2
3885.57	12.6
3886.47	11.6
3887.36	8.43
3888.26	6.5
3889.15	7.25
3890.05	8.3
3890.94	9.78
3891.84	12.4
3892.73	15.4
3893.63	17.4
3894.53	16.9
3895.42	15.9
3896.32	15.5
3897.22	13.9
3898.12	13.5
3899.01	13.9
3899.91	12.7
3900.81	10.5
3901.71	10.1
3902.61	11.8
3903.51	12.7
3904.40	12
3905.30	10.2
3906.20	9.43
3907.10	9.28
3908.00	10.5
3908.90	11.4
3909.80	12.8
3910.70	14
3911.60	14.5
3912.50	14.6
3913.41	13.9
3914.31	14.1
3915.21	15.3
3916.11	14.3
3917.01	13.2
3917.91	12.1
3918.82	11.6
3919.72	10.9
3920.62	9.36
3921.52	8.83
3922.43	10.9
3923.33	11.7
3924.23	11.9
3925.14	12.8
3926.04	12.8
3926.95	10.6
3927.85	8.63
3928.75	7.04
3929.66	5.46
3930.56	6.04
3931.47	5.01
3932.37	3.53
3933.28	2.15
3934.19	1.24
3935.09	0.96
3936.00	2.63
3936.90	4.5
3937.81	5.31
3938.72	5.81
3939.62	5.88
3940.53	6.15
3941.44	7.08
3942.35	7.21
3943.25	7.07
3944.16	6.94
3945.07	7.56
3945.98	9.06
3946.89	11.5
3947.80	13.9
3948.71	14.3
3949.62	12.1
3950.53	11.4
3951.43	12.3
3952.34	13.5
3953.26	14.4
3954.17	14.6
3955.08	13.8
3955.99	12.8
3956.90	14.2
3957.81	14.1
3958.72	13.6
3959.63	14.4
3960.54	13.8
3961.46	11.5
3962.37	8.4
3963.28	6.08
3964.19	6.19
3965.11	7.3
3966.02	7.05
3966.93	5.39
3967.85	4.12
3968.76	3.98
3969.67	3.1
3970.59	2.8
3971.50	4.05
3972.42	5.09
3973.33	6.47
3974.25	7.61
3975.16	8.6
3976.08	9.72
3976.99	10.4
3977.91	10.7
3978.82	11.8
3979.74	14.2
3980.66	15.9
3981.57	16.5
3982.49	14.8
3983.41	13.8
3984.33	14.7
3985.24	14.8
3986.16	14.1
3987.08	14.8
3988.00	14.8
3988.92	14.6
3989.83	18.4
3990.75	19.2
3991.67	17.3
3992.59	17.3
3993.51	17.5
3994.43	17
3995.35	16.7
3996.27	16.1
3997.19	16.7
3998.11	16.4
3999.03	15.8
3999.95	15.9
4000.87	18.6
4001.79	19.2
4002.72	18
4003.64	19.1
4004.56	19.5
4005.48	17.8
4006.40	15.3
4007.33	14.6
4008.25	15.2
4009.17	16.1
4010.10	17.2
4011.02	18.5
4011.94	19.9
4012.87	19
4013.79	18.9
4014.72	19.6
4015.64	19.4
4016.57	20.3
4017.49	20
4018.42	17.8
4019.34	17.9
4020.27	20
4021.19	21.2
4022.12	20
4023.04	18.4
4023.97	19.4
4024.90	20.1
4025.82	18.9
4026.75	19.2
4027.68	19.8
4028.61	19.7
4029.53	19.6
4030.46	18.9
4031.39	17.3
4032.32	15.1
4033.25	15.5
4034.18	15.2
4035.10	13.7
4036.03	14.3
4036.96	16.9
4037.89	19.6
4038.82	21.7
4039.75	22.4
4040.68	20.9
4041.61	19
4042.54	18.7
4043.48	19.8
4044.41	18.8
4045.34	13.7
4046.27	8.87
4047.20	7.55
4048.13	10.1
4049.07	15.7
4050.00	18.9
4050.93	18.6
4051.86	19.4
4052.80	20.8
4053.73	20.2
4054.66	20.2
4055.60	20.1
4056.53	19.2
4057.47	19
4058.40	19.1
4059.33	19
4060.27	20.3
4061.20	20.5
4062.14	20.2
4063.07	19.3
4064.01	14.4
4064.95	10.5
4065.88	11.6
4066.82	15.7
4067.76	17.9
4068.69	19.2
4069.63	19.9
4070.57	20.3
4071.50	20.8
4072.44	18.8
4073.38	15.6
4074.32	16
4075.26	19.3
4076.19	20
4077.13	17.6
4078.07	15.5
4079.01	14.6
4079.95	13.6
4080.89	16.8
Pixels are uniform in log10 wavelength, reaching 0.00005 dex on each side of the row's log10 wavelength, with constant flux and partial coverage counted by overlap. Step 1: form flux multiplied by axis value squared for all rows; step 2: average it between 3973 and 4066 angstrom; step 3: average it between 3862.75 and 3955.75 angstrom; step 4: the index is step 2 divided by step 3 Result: 1.73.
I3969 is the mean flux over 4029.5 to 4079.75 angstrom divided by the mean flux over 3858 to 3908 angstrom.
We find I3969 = 1.66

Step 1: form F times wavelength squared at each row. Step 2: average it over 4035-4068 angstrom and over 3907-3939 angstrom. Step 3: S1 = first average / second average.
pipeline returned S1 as 1.97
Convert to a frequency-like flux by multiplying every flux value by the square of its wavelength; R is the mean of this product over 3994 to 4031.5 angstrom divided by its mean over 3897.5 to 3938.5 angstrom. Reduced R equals 1.9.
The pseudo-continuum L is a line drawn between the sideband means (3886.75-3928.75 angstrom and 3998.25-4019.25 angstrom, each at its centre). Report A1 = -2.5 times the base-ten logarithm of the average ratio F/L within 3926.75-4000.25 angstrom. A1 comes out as 0.43 mag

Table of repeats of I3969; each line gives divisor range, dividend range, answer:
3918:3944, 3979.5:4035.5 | 2.38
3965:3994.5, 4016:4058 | 1.58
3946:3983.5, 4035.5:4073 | 1.70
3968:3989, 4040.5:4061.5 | 1.67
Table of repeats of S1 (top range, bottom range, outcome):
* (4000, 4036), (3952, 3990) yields 1.71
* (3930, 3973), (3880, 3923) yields 0.71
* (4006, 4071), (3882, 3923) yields 1.59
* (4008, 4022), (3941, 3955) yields 1.78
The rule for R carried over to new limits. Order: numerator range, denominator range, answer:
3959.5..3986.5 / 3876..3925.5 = 0.84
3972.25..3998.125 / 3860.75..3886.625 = 1.52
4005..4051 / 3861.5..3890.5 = 1.98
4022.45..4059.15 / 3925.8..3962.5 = 2.05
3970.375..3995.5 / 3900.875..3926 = 1.13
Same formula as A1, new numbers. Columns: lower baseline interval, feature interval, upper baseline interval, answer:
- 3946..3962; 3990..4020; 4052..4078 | -0.15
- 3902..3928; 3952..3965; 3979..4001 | 0.18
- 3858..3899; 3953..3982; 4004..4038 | 0.48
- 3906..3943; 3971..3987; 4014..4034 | 0.27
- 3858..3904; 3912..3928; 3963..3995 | -0.13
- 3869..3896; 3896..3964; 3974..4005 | 0.20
